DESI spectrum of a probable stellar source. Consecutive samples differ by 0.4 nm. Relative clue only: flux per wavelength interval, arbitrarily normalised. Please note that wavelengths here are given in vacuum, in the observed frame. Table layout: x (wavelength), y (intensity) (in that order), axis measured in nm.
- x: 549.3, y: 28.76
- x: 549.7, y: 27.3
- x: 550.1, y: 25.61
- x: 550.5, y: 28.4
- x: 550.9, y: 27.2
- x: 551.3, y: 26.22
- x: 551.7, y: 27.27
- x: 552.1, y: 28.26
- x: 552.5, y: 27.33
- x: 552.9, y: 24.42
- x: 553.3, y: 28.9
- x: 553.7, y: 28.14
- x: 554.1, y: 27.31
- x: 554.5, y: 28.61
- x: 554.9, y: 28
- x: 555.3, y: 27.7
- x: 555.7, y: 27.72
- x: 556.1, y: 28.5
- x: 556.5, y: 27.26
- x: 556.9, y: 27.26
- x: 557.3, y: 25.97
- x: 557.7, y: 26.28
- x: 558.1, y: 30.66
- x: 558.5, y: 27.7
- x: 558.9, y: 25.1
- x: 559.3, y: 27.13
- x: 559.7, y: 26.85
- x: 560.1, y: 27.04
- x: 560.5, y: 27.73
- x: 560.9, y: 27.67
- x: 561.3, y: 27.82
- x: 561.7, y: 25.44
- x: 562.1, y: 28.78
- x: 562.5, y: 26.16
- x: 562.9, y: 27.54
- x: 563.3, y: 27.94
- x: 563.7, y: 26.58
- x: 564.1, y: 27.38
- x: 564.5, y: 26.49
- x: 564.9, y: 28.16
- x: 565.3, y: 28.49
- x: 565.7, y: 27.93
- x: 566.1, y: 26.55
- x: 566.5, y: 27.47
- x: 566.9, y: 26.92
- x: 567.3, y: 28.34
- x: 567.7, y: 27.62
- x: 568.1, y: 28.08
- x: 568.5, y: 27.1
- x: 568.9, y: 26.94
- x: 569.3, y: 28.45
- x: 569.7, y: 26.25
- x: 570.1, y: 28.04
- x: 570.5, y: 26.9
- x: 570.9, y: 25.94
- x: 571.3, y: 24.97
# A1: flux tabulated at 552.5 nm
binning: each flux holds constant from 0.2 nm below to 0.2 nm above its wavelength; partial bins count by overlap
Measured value 27.33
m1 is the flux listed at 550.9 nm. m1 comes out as 27.2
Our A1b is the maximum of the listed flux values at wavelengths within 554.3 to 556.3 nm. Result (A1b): 28.61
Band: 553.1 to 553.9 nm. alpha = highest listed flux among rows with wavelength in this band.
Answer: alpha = 28.9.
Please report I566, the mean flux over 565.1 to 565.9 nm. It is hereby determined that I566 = 28.2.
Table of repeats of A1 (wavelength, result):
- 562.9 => 27.54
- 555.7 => 27.72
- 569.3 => 28.45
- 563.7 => 26.58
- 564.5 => 26.49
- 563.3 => 27.94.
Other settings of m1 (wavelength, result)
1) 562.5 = 26.16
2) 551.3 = 26.22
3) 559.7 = 26.85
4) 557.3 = 25.97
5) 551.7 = 27.27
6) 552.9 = 24.42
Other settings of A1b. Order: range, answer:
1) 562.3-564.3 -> 27.94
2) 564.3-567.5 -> 28.49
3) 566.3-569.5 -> 28.45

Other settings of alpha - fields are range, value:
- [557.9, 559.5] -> 30.66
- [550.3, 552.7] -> 28.4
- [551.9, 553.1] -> 28.26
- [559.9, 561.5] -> 27.82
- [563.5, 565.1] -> 28.16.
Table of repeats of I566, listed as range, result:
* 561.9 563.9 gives 27.4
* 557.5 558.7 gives 28.2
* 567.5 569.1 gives 27.4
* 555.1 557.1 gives 27.7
